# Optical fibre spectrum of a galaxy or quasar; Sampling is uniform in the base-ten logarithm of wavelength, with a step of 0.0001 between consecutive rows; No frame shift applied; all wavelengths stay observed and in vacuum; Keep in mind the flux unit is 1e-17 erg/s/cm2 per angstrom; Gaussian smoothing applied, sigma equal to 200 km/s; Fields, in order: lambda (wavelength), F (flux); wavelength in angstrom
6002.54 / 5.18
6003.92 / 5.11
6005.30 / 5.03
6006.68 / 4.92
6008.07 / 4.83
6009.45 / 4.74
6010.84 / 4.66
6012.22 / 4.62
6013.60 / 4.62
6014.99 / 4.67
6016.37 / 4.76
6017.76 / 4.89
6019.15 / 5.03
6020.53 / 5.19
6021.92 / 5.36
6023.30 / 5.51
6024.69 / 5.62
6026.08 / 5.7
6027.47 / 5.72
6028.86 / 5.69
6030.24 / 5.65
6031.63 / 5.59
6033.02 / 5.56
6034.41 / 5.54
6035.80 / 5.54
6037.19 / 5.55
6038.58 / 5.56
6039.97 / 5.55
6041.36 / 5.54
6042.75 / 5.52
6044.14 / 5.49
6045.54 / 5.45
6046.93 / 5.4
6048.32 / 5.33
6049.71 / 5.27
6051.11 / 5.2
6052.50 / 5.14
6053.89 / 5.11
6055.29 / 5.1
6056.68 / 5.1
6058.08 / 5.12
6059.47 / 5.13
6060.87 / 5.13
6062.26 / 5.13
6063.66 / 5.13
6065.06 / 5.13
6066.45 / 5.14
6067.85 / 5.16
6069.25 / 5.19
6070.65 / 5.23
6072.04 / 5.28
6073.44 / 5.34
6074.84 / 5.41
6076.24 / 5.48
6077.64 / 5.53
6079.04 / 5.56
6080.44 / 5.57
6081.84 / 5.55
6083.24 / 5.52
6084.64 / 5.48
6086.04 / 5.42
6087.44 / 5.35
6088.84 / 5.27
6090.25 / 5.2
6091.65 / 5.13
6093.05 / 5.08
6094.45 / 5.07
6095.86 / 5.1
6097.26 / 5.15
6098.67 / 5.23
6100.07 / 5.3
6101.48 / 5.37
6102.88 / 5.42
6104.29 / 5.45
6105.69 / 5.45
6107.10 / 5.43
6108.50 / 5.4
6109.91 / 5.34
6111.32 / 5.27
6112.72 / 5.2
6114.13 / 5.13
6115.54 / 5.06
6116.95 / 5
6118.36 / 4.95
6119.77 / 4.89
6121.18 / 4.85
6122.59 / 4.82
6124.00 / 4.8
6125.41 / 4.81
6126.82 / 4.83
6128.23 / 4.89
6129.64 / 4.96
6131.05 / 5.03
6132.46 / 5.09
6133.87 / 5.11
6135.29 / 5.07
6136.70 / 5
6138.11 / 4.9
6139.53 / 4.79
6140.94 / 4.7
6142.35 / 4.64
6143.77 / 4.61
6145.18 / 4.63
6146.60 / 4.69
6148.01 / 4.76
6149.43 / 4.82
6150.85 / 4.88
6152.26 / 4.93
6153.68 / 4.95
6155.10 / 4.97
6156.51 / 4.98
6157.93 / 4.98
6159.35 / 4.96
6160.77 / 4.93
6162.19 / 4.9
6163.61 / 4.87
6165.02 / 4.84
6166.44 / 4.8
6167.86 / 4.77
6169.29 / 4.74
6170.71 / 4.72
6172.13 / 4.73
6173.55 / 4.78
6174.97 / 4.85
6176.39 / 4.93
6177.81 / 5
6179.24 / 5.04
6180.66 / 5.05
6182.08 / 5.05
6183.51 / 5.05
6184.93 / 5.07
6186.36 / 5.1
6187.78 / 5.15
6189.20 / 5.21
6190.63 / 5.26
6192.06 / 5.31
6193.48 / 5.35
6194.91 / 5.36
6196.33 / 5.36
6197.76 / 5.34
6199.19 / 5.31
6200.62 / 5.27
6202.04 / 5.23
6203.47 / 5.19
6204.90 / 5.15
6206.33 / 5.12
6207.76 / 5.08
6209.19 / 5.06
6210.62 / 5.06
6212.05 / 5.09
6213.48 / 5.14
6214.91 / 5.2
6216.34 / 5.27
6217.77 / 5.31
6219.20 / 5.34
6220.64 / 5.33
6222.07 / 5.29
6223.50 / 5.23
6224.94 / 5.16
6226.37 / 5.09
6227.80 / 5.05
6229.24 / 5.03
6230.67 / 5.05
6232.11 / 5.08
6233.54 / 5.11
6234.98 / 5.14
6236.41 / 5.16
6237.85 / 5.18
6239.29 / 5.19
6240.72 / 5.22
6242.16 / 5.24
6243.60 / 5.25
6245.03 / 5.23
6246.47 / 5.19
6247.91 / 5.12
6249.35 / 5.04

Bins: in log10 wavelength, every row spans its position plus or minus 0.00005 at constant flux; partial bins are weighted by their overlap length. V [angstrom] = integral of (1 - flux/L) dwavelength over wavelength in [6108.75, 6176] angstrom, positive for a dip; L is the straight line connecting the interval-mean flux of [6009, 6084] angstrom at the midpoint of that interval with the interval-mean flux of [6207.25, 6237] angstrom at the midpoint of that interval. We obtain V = 4.1 angstrom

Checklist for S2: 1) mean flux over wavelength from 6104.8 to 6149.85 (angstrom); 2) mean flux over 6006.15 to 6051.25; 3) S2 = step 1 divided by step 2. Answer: 0.94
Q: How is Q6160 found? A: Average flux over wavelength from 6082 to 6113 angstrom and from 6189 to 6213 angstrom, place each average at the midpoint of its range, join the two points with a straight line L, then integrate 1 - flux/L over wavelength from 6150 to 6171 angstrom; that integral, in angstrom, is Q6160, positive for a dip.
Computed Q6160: 1.5 angstrom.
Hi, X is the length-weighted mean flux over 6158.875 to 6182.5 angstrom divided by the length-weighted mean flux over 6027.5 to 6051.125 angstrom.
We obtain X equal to 0.9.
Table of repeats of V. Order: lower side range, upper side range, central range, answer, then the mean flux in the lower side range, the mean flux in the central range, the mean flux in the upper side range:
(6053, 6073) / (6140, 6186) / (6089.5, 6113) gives -1.1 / 5.15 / 5.27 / 4.86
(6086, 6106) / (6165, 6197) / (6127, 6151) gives 1.3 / 5.26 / 4.86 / 5.03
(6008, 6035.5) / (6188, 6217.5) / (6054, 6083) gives -0.3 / 5.21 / 5.27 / 5.22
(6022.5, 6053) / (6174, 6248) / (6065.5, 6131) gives 2.1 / 5.51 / 5.22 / 5.17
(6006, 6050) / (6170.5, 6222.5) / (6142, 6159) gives 1.2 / 5.28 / 4.83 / 5.14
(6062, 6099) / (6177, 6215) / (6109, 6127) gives 0.8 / 5.29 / 5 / 5.17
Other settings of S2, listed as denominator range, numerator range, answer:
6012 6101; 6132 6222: 0.95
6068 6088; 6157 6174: 0.89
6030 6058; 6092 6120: 0.97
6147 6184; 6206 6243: 1.06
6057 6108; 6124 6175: 0.92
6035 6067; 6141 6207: 0.94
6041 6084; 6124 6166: 0.92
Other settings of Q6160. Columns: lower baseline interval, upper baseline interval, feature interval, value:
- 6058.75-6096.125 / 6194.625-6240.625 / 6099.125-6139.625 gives 1.3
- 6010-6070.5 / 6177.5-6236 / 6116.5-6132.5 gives 1.0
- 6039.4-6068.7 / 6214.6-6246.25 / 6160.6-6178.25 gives 1.3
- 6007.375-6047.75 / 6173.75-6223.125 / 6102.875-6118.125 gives -0.1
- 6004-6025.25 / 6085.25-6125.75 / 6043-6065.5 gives -0.7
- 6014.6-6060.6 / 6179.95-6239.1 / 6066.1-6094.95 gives -0.1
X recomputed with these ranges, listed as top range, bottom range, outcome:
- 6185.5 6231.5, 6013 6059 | 0.97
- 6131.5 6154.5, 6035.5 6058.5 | 0.91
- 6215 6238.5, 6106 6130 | 1.03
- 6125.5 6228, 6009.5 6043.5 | 0.95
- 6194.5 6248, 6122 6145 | 1.06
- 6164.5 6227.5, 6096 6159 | 1.02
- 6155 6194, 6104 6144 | 0.99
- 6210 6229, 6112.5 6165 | 1.06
